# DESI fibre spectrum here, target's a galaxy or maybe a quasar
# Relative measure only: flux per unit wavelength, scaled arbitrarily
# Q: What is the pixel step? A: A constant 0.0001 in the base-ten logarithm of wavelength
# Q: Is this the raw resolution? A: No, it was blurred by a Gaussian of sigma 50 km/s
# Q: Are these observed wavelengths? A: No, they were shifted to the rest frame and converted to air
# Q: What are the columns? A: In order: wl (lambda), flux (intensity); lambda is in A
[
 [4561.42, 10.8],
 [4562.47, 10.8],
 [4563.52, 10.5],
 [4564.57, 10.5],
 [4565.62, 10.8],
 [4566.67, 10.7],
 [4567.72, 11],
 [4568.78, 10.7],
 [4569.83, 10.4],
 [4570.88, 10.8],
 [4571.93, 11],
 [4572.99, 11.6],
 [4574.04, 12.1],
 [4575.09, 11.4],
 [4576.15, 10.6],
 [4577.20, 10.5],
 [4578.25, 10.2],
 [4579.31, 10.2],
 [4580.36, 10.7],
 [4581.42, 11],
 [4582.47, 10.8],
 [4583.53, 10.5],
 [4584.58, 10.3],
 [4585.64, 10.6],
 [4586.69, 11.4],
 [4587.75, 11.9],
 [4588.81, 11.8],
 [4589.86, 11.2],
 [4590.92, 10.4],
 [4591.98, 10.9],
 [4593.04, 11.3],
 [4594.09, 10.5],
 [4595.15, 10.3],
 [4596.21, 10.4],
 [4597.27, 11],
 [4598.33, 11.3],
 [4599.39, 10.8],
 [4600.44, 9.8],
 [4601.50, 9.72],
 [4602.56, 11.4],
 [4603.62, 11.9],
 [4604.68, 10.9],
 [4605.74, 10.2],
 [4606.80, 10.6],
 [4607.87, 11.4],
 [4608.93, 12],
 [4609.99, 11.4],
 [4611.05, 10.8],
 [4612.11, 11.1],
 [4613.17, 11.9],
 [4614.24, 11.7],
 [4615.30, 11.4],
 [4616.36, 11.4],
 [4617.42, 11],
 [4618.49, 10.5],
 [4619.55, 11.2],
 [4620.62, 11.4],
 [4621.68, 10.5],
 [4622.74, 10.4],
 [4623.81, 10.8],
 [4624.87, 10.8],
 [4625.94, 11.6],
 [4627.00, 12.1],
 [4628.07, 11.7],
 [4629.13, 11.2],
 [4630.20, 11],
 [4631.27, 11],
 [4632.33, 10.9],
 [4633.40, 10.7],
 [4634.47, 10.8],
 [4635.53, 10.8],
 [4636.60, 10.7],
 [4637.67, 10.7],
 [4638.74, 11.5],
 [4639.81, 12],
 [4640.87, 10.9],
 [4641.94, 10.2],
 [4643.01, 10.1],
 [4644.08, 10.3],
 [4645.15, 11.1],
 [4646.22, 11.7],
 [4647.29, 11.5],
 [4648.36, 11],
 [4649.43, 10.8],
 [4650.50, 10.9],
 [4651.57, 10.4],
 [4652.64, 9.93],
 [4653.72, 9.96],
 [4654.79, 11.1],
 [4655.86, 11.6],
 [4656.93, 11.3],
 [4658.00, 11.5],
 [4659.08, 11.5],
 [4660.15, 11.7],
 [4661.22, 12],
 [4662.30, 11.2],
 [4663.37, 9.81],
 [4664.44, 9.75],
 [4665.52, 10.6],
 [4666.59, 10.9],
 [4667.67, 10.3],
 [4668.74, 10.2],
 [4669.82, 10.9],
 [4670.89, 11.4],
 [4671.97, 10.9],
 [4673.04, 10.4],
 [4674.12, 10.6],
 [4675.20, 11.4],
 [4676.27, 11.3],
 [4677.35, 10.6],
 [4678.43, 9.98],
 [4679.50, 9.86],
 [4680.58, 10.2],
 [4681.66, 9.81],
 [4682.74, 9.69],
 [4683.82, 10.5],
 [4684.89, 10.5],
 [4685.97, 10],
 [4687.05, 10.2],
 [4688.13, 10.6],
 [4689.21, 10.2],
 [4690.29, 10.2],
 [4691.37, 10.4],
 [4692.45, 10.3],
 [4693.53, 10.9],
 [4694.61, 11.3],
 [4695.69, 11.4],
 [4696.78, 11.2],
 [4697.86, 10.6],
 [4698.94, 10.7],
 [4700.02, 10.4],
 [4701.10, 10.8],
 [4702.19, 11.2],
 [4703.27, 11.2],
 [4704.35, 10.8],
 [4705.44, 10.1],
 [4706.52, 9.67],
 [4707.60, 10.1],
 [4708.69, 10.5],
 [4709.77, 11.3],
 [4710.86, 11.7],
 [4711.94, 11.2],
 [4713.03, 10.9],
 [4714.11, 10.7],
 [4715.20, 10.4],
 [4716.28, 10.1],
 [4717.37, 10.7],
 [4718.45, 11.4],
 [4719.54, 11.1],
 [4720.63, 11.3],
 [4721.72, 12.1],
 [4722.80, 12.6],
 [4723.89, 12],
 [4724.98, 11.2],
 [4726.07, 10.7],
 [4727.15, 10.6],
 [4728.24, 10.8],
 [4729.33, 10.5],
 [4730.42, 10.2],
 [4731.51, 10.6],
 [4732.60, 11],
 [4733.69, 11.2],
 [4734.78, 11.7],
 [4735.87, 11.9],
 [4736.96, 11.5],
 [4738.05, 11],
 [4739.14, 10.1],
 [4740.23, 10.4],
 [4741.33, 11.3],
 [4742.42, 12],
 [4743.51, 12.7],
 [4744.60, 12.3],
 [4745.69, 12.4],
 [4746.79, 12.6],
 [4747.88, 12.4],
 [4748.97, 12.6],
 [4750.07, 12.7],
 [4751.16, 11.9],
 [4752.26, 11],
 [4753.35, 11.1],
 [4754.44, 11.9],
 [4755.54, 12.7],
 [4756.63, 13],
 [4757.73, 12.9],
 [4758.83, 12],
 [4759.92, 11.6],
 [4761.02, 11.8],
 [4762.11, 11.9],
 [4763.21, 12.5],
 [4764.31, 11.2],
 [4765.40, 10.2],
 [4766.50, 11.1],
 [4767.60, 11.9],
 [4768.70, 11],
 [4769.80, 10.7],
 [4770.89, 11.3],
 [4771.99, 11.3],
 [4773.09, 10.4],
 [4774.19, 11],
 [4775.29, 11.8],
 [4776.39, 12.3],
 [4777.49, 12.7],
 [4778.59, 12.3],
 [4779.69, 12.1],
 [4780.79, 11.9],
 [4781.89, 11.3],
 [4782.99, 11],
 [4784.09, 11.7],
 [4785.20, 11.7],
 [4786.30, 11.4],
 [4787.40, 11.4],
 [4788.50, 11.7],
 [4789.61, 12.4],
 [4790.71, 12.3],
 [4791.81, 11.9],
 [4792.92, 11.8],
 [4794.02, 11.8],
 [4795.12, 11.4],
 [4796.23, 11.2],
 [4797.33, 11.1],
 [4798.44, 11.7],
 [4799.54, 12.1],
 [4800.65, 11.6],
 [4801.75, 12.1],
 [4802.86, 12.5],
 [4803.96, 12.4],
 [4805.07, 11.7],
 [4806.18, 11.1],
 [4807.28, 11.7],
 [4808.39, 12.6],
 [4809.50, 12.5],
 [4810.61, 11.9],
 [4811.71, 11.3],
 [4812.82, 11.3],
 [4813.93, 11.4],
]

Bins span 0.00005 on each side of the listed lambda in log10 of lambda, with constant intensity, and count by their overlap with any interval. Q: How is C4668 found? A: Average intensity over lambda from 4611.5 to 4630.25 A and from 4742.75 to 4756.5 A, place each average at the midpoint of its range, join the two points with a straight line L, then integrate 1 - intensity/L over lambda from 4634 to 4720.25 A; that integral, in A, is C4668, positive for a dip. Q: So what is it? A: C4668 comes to 6.72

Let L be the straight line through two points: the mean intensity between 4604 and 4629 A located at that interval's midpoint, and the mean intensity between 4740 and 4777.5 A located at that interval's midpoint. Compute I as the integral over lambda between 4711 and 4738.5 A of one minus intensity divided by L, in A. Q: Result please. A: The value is 1.3 A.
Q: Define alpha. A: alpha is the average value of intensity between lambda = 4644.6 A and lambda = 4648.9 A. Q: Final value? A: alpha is 11.3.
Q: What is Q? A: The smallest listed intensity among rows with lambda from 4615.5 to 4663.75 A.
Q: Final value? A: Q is 9.81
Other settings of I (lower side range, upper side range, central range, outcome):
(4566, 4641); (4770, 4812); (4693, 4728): 1.40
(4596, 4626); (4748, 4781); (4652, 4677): 0.88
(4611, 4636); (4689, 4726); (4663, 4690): 1.37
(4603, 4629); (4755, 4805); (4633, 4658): 0.91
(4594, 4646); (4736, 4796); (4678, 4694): 1.55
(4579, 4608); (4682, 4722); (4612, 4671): -1.18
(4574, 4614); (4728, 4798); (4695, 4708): 0.77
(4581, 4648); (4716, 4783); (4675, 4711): 2.43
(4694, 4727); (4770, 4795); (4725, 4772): -0.77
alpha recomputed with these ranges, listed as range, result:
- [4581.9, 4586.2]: 10.6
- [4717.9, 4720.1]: 11.2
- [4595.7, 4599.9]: 10.9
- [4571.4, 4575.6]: 11.5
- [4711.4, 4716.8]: 10.7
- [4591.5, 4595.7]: 10.7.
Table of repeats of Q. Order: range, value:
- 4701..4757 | 9.67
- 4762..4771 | 10.2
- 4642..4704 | 9.69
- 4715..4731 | 10.1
